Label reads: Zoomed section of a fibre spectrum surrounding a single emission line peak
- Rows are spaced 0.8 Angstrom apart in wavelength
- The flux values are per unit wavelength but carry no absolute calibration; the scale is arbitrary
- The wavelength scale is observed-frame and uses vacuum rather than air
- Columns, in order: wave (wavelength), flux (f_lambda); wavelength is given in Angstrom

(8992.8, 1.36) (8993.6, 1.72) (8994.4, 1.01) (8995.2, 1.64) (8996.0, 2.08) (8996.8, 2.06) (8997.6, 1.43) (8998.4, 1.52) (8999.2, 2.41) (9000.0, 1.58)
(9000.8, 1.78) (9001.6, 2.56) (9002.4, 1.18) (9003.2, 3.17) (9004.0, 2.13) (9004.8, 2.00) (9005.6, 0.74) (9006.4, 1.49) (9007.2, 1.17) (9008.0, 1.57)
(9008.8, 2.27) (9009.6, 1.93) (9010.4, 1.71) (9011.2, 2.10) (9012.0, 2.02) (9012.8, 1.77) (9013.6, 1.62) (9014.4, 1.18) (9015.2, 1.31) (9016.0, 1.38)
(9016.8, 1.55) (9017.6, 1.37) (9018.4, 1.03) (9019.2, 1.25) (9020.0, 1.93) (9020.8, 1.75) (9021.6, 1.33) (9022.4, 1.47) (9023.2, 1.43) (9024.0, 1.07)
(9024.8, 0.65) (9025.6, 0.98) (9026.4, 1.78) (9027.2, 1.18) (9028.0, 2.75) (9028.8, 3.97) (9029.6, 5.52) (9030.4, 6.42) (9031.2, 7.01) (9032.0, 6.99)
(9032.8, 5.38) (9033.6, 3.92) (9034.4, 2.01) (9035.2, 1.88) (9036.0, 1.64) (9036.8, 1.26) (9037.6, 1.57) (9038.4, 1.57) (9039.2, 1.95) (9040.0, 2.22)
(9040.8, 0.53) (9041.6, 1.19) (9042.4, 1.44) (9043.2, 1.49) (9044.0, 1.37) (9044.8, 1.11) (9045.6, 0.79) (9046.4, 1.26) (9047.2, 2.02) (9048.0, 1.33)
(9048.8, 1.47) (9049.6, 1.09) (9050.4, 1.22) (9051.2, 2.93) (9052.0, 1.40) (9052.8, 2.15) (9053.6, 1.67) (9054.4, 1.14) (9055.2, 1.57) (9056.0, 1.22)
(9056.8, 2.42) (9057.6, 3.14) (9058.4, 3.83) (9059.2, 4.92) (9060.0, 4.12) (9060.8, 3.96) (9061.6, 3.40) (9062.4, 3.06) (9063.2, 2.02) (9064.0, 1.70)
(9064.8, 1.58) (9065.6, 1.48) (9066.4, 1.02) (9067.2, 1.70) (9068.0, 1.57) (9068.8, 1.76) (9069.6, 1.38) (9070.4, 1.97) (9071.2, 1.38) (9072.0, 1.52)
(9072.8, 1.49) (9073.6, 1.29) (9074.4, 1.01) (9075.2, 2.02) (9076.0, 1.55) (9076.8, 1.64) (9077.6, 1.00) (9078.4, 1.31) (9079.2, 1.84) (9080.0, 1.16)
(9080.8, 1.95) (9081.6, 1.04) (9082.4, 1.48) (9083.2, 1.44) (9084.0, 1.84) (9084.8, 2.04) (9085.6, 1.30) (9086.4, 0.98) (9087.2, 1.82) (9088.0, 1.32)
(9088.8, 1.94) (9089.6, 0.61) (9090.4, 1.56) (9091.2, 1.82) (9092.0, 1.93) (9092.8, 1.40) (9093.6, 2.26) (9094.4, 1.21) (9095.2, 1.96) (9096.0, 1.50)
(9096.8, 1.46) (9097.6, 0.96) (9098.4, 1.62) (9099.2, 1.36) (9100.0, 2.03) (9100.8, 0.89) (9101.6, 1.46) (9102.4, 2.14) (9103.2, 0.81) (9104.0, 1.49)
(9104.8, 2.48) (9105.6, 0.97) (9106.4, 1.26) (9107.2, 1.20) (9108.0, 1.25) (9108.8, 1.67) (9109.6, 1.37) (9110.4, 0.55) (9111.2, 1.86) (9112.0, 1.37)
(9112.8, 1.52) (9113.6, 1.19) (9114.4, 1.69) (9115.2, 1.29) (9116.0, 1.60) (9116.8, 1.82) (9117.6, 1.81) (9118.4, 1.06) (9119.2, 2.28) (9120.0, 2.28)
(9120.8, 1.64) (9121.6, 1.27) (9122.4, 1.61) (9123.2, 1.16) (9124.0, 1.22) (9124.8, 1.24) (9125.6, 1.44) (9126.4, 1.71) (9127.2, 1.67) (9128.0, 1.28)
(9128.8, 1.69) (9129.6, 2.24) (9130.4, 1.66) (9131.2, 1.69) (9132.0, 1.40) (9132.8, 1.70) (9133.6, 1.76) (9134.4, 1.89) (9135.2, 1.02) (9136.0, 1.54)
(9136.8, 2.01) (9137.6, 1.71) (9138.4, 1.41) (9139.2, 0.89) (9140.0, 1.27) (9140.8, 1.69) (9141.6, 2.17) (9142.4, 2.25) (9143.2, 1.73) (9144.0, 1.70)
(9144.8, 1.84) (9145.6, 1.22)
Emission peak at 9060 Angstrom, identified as [N II] 6583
